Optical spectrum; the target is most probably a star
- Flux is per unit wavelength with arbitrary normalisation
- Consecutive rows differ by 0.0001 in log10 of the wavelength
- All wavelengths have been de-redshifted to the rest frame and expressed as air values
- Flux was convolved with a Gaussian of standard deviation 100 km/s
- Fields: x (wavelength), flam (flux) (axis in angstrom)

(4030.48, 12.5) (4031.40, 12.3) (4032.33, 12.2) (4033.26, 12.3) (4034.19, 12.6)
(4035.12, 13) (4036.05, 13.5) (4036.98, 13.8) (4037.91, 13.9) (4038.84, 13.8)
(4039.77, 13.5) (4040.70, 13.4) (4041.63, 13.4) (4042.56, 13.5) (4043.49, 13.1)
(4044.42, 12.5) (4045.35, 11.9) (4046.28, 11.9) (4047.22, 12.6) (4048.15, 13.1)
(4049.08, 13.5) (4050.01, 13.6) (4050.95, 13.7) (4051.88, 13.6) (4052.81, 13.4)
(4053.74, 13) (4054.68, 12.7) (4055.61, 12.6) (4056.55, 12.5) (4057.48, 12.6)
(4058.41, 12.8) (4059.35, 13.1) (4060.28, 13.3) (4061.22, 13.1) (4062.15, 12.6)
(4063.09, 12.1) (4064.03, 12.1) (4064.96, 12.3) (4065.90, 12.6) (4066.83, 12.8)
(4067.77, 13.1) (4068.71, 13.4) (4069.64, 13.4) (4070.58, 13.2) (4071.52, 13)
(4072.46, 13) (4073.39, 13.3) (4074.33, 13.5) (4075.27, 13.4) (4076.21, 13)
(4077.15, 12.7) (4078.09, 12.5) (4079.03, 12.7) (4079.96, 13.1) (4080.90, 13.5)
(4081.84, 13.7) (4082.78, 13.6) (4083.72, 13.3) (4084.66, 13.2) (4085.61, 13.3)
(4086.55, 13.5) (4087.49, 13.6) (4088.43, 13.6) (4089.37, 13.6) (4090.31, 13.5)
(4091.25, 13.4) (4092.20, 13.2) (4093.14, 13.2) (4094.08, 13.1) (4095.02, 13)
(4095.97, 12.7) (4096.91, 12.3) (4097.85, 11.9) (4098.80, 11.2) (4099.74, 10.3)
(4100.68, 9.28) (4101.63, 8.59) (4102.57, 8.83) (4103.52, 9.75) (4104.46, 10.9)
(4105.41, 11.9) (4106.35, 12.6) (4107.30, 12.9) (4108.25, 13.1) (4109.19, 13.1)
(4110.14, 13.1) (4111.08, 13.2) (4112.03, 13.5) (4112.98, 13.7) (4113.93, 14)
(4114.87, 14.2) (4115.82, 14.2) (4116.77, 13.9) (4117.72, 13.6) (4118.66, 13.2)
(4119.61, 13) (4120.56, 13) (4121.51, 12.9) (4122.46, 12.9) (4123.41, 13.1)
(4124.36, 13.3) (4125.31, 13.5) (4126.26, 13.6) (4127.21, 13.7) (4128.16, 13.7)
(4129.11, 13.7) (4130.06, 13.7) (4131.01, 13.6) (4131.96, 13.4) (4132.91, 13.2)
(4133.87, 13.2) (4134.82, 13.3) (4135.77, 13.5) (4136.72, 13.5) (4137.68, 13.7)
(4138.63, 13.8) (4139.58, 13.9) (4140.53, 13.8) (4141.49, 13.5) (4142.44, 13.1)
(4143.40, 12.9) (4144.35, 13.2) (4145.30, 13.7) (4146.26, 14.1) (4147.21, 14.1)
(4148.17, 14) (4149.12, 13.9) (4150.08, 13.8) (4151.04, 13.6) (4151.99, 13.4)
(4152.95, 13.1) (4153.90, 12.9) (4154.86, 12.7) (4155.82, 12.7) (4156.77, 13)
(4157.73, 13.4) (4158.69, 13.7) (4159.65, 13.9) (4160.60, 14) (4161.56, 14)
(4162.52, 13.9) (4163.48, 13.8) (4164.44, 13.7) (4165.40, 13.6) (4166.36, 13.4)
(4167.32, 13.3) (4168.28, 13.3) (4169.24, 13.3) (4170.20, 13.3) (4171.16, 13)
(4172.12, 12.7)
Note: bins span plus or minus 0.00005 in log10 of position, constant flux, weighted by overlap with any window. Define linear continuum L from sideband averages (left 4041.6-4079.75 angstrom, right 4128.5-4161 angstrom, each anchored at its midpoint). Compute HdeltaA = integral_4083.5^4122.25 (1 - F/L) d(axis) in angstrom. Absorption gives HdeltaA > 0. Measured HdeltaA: 1.7 angstrom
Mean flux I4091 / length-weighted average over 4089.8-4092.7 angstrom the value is 13.4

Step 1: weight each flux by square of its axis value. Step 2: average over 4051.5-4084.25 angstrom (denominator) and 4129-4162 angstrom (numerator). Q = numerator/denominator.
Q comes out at 1.08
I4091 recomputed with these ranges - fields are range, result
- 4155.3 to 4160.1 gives 13.3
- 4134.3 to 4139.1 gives 13.6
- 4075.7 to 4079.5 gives 12.7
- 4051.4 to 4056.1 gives 13.1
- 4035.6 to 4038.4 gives 13.7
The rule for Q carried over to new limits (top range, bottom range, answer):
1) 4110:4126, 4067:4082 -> 1.04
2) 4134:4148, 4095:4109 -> 1.23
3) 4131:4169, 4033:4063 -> 1.09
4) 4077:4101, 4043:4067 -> 1.02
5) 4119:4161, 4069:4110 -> 1.10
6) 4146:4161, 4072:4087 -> 1.06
